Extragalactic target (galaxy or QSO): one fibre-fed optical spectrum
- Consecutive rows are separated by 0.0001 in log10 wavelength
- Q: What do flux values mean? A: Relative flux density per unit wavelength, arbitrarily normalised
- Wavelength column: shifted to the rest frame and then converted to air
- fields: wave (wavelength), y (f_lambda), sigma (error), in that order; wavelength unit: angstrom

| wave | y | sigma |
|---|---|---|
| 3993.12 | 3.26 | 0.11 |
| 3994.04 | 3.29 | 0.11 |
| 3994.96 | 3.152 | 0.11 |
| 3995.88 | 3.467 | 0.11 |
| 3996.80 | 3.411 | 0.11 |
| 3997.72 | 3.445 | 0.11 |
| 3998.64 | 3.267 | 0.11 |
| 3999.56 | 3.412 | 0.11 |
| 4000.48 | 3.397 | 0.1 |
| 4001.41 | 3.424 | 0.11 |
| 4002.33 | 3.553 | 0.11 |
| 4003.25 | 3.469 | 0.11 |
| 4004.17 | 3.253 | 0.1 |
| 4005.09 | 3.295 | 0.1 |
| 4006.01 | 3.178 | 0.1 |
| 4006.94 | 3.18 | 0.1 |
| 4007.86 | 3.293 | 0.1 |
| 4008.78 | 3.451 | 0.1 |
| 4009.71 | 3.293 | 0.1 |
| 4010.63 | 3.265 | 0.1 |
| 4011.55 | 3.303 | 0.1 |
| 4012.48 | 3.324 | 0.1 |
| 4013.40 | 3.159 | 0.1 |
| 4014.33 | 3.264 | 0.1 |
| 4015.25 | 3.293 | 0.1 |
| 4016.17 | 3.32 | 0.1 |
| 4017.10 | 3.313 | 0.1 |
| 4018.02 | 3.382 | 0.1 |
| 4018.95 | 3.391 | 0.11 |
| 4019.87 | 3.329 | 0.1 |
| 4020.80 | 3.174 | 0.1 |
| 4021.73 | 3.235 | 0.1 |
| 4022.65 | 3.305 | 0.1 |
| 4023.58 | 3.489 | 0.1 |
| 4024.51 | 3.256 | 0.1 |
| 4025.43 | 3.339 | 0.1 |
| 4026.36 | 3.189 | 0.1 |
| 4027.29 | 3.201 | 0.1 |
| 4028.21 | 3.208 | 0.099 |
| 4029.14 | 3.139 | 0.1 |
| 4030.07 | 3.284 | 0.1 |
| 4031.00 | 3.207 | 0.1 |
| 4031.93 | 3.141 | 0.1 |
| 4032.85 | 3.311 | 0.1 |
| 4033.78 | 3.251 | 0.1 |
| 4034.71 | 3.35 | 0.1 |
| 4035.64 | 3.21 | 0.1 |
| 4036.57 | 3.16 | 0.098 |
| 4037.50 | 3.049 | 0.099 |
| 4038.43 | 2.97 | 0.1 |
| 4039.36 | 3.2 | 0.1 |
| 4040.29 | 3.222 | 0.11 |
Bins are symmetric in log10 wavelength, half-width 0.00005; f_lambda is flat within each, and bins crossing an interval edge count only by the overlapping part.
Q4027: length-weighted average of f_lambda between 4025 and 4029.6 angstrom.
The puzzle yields 3.21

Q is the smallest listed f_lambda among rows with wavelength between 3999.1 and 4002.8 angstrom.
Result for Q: 3.397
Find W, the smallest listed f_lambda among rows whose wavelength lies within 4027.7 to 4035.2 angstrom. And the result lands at 3.139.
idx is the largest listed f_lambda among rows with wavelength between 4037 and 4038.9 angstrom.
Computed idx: 3.049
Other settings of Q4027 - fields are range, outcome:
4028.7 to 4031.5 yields 3.2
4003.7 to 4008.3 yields 3.24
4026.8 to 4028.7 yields 3.21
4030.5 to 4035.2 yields 3.25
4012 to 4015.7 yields 3.26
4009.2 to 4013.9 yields 3.26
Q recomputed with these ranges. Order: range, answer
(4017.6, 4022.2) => 3.174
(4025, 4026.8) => 3.189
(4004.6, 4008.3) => 3.178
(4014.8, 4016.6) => 3.293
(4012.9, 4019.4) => 3.159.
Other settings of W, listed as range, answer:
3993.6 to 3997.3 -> 3.152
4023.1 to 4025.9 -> 3.256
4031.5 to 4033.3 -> 3.141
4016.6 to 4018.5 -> 3.313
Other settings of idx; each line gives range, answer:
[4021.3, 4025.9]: 3.489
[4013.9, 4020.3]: 3.391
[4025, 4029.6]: 3.339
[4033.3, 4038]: 3.35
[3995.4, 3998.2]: 3.467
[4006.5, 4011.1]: 3.451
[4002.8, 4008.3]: 3.469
